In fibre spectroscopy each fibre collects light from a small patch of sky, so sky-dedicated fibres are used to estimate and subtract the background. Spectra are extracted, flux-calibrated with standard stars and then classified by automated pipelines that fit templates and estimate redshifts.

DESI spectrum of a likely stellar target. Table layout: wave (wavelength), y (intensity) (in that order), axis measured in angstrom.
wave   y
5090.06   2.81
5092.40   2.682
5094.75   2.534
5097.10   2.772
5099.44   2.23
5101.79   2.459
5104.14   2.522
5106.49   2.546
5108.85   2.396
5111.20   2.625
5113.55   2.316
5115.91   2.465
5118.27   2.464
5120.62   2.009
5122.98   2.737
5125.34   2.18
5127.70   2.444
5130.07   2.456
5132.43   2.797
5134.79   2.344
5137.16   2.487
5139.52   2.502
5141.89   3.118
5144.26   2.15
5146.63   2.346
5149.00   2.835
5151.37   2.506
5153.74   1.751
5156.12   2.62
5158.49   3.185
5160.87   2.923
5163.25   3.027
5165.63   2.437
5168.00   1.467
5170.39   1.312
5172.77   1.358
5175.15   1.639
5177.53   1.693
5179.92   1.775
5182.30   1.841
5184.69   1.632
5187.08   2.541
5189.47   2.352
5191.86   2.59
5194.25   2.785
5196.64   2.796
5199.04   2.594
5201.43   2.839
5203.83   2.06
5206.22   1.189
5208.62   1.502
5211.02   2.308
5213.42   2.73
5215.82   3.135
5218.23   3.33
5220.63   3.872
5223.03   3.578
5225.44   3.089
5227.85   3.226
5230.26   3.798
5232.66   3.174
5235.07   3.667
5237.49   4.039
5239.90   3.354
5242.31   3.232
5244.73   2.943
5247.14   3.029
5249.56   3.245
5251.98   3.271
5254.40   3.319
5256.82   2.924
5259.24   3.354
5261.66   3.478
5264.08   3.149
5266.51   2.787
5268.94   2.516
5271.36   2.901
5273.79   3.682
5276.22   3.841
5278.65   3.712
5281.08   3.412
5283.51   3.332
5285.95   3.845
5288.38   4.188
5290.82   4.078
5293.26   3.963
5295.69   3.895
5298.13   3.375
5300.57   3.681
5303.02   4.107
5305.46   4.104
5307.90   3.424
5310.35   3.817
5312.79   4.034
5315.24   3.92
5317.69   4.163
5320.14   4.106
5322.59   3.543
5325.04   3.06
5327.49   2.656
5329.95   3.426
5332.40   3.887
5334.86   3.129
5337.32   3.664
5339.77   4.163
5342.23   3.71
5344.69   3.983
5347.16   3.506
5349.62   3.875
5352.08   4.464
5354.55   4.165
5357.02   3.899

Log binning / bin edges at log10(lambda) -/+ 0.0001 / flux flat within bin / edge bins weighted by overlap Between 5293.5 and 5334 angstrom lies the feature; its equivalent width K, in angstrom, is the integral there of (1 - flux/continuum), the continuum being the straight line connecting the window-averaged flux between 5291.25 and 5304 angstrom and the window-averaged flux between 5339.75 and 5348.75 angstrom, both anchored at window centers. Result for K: 1.1 angstrom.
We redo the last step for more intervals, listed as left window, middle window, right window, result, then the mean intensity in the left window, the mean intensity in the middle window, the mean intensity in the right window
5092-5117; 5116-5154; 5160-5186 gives -3.9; 2.5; 2.46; 1.91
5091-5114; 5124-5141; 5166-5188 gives -2.2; 2.52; 2.47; 1.71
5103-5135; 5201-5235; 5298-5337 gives 2.1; 2.45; 2.87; 3.66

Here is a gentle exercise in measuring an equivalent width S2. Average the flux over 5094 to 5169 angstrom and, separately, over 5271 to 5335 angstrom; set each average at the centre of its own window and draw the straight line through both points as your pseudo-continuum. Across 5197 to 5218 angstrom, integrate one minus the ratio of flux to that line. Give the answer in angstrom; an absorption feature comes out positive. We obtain 4.6 angstrom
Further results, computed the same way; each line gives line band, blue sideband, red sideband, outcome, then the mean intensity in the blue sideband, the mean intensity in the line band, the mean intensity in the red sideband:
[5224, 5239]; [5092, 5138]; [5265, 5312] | -1.2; 2.47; 3.5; 3.62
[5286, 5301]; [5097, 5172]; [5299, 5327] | -1.0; 2.44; 3.87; 3.78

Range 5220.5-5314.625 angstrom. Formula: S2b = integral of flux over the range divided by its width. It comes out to 3.5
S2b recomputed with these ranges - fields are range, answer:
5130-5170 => 2.5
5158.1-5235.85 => 2.52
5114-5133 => 2.43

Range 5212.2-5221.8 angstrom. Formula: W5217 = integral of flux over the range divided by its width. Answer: 3.26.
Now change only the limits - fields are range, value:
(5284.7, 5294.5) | 4.02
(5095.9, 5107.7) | 2.5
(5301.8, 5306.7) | 4.11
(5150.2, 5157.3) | 2.29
